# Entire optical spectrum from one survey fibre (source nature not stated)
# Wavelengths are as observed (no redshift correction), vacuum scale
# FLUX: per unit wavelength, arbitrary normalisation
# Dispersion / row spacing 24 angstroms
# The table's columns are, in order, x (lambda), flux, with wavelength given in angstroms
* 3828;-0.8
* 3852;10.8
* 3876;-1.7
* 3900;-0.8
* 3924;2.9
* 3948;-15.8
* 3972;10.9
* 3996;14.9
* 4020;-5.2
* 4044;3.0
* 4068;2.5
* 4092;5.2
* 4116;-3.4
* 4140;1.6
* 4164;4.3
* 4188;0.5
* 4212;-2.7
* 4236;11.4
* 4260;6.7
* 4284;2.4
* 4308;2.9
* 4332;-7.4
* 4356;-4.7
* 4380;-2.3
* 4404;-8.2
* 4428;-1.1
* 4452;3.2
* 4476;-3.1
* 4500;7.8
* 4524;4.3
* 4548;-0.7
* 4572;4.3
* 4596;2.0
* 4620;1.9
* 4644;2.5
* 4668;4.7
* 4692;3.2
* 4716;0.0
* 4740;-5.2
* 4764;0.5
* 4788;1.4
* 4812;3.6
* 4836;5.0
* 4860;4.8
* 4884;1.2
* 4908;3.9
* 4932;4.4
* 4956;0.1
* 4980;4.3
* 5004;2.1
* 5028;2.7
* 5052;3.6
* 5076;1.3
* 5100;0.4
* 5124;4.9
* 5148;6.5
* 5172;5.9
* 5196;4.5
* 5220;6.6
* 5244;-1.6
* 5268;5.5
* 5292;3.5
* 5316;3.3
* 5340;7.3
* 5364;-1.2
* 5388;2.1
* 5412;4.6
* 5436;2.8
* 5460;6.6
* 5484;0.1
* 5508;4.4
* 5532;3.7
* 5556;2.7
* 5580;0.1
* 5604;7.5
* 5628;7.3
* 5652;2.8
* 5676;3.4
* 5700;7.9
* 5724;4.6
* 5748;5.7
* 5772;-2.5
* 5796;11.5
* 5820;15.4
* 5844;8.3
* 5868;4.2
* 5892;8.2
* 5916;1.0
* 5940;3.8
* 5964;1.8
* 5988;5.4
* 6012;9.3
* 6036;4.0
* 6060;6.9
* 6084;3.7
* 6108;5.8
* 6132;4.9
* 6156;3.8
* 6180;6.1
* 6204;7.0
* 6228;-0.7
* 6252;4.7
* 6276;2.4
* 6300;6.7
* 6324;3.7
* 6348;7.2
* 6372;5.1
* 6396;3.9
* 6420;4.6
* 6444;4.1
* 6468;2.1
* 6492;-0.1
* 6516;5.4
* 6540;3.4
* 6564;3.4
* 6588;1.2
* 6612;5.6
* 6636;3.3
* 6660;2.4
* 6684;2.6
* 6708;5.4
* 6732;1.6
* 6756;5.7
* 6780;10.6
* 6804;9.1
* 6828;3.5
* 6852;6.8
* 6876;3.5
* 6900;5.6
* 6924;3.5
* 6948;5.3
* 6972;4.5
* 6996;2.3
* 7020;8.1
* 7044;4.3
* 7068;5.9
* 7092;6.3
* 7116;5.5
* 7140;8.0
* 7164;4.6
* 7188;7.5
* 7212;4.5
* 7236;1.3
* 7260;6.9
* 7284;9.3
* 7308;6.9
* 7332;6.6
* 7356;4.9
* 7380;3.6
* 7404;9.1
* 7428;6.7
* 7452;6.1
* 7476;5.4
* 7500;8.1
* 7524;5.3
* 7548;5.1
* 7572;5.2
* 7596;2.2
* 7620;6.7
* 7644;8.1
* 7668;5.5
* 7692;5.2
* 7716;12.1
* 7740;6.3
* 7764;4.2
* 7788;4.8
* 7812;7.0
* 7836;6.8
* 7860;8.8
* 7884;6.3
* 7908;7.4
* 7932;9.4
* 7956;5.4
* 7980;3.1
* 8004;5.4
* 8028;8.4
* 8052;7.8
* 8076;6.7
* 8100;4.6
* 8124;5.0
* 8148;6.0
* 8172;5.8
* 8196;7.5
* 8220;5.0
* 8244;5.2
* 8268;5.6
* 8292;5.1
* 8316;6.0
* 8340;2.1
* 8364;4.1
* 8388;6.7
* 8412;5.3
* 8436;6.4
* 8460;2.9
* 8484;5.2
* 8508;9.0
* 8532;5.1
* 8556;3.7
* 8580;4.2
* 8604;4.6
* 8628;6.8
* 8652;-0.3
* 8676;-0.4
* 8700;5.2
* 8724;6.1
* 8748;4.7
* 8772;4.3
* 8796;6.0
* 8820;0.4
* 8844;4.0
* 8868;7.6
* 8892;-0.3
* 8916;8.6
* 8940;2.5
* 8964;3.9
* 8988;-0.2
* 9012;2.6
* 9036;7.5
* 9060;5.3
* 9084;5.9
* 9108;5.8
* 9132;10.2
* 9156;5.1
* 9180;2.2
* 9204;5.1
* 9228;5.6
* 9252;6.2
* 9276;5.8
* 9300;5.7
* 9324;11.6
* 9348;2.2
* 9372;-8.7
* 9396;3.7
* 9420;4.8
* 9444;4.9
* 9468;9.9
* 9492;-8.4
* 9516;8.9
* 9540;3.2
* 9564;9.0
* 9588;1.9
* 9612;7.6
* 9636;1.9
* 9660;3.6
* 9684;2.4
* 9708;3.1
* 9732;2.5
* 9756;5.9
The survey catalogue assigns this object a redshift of 0.821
